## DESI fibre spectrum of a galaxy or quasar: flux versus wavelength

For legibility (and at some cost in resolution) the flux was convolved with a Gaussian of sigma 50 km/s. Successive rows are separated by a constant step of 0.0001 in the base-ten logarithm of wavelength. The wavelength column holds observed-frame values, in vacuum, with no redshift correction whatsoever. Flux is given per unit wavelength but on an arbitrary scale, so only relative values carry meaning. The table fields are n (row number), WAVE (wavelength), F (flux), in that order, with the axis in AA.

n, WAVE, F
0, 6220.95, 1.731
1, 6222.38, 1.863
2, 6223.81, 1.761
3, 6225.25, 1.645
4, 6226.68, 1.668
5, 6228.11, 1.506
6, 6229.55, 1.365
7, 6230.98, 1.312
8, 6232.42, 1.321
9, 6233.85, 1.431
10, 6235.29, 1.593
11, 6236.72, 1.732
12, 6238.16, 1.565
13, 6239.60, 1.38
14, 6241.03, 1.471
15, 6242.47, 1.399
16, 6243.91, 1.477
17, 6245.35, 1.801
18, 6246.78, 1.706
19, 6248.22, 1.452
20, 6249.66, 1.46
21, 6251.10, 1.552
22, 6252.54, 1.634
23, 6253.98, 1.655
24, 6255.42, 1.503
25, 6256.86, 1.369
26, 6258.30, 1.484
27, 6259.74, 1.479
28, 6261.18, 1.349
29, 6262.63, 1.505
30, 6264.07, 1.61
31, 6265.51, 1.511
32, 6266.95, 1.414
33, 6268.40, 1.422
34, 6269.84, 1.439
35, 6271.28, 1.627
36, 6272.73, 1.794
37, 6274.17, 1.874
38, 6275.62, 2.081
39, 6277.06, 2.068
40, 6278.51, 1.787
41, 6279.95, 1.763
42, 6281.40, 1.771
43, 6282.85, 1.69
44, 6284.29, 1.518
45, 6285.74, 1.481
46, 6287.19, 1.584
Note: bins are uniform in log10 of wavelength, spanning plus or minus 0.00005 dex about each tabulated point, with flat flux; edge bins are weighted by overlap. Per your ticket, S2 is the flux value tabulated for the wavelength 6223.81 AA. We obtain 1.761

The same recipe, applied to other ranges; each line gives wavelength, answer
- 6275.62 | 2.081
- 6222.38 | 1.863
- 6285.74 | 1.481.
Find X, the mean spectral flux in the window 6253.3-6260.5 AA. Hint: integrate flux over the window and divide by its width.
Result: 1.5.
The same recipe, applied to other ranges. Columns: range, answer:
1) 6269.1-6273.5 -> 1.62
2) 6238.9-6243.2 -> 1.42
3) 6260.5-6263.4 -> 1.43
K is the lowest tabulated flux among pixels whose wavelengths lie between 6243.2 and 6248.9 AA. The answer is 1.452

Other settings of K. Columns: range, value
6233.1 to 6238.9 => 1.431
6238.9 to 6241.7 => 1.38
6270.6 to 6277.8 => 1.627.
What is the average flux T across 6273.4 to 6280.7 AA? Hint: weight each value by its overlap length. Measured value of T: 1.91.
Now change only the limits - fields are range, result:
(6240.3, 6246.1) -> 1.54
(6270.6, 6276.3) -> 1.84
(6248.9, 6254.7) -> 1.57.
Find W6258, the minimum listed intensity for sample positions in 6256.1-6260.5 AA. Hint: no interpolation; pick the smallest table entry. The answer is 1.369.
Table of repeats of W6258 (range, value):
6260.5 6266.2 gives 1.349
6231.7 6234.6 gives 1.321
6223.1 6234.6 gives 1.312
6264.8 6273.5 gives 1.414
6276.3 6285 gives 1.518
